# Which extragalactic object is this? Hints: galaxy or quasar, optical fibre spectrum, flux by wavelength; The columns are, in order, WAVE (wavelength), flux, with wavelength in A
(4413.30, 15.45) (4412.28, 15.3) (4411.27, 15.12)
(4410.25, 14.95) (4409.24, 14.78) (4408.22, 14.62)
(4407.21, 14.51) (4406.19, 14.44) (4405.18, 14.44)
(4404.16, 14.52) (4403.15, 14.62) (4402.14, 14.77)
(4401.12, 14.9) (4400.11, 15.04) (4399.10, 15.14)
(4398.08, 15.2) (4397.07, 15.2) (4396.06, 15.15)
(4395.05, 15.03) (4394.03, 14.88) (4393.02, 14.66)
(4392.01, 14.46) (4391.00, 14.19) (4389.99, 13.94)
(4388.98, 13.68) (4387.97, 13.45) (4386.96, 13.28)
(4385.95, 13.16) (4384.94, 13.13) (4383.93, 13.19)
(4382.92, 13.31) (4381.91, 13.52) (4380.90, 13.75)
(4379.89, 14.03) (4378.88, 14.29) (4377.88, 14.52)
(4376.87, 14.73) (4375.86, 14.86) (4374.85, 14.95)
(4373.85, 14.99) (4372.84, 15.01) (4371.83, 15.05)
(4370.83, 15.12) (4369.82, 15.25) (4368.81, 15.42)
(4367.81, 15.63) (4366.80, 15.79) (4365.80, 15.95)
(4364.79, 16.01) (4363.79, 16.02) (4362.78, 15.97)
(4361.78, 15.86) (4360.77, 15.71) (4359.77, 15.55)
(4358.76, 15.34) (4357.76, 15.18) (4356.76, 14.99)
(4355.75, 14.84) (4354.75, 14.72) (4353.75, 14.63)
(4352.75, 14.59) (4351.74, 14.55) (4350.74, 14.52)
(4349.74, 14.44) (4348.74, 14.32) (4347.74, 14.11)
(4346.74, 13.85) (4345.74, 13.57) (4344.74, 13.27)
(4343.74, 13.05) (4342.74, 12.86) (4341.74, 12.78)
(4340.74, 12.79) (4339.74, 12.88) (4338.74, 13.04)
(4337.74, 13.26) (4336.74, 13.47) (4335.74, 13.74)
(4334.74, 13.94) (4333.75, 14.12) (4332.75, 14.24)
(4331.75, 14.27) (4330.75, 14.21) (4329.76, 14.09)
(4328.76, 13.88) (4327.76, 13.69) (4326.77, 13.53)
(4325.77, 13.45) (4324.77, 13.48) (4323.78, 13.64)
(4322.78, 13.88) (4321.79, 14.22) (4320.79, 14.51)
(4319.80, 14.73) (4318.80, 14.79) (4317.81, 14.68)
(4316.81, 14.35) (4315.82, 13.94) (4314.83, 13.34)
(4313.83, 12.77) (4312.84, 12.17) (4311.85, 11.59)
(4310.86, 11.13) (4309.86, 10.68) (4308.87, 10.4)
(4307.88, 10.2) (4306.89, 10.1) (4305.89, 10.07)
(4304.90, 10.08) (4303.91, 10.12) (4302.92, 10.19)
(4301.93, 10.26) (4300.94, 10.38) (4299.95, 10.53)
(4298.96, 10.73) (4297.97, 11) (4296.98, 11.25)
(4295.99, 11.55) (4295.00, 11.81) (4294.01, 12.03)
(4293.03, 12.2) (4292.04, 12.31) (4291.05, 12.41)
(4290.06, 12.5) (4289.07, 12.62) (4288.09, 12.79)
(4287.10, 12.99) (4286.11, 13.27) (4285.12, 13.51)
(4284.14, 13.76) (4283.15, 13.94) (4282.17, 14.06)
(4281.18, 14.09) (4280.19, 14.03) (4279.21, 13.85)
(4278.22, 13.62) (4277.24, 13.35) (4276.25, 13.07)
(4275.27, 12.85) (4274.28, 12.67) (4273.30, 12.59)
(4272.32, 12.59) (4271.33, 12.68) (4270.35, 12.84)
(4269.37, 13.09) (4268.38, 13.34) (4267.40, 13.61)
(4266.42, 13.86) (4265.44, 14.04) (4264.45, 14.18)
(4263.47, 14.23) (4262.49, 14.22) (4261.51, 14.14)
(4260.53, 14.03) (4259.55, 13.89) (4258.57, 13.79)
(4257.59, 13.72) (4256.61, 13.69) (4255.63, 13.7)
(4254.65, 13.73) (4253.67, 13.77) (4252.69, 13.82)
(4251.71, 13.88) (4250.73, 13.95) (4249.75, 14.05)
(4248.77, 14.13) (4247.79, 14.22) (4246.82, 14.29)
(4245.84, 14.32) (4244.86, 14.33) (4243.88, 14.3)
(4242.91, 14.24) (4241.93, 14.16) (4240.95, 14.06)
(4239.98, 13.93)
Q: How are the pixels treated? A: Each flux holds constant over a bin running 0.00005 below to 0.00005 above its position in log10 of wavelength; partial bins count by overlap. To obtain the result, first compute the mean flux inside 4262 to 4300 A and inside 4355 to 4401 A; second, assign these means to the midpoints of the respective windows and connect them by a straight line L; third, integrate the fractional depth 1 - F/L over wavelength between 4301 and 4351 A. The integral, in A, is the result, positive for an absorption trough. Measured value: 2.97 A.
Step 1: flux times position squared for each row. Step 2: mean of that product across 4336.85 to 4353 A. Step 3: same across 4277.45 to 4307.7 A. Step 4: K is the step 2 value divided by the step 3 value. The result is 1.16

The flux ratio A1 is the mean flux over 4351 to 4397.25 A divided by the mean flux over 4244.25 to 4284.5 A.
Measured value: 1.1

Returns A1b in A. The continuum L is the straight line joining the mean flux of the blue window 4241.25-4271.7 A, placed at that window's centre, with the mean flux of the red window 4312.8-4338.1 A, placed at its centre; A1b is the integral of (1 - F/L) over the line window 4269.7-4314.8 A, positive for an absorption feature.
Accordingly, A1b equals 5.83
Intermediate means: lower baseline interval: 13.9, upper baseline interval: 13.9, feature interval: 12.1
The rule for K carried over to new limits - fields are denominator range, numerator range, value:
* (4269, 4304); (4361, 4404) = 1.23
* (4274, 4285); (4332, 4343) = 1.01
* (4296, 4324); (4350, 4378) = 1.30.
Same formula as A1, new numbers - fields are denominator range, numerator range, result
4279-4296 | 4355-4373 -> 1.19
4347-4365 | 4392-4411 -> 0.98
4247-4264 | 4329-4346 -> 0.97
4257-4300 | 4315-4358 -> 1.07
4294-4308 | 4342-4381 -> 1.39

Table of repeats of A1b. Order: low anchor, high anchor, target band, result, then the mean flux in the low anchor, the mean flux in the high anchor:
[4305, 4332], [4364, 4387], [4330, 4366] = -1.32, 13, 14.6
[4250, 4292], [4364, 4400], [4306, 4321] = 1.49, 13.5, 14.6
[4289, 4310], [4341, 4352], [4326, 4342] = -0.77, 11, 13.7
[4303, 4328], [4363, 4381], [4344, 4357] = -0.14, 12.6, 15.1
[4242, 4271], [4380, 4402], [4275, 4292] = 0.80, 13.9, 14.2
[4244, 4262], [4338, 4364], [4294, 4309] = 3.73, 14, 14.3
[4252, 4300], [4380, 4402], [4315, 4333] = -0.65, 13.1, 14.2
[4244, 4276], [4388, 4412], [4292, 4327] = 4.86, 13.7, 14.7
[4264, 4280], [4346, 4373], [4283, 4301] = 1.96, 13.3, 15.1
